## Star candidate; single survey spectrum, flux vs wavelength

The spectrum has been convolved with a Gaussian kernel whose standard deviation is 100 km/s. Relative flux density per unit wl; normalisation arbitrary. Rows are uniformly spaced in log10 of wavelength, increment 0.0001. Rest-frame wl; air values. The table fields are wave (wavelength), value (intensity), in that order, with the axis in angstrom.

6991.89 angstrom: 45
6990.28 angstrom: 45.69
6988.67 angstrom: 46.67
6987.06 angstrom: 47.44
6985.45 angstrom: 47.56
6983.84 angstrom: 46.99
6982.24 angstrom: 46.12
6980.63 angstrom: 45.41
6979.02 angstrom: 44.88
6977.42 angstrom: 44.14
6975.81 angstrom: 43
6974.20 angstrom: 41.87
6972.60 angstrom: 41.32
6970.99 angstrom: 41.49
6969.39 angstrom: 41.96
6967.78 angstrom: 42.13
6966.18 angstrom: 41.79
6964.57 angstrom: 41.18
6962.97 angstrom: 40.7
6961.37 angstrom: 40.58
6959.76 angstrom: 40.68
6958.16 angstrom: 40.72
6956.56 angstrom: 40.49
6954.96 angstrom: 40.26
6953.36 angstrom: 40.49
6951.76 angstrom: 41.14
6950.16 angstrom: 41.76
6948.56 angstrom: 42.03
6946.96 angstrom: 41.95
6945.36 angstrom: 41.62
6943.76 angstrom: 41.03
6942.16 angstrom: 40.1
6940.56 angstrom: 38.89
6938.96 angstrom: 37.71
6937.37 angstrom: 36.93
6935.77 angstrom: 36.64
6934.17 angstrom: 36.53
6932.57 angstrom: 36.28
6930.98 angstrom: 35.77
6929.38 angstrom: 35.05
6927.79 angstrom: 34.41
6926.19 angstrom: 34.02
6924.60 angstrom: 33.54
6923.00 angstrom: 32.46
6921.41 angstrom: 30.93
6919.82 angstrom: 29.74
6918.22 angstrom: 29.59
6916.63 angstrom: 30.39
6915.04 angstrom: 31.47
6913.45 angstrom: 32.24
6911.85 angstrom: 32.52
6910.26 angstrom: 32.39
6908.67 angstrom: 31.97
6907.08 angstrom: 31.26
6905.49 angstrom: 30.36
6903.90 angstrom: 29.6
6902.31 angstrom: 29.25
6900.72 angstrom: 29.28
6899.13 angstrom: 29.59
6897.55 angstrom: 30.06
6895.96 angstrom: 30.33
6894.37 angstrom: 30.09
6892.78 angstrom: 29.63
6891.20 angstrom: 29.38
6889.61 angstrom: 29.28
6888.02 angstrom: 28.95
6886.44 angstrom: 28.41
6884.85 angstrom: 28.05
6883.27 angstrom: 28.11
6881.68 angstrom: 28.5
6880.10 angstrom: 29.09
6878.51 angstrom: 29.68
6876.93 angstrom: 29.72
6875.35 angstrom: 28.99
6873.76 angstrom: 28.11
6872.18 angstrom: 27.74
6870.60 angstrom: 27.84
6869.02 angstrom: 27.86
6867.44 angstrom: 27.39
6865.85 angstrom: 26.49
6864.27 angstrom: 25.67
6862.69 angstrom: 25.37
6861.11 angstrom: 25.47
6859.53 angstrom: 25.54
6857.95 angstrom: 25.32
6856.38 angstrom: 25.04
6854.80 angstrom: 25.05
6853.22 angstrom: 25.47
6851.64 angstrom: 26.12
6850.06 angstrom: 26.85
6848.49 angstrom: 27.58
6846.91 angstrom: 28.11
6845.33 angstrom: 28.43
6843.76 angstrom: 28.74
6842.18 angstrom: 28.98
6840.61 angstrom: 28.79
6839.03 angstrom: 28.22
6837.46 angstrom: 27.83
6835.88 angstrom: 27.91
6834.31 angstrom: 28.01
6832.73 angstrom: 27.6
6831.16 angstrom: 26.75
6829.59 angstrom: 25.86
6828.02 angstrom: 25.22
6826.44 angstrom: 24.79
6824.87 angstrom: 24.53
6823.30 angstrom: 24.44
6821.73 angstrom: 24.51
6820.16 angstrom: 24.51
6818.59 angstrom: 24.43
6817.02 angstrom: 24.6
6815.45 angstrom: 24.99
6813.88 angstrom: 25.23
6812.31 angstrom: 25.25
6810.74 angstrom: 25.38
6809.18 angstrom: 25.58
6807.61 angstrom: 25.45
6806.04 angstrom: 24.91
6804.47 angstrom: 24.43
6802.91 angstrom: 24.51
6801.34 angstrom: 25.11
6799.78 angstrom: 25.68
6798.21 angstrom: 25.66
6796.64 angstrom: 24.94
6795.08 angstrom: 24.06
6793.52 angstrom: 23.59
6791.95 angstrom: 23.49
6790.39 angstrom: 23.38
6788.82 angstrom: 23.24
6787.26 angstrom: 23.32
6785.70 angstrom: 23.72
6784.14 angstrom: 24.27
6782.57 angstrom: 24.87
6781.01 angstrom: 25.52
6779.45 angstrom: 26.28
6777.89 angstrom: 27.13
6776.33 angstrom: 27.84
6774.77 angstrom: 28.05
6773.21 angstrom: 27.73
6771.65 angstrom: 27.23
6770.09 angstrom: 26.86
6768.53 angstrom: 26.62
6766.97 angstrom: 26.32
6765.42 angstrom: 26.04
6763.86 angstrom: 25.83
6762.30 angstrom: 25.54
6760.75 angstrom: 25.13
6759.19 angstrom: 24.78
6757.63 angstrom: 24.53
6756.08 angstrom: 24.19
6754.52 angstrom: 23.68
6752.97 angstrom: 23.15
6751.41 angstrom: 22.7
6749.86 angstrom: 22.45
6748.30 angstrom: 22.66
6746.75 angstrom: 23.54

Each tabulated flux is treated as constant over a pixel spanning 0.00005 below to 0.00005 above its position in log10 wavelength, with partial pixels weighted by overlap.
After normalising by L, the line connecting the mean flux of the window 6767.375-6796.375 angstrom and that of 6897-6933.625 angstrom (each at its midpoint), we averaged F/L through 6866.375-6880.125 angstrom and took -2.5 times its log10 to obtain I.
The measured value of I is 0.05 mag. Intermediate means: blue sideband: 25.4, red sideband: 31.9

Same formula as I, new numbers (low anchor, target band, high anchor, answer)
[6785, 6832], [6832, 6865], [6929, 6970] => 0.077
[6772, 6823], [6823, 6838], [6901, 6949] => 0.048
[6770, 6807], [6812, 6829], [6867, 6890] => 0.069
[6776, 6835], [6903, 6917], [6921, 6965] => 0.125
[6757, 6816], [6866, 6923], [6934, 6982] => 0.188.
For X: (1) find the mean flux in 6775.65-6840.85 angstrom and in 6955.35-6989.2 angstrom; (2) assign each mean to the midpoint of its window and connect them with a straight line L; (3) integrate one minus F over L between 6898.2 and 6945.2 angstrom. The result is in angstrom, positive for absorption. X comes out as 5.2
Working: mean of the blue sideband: 25.3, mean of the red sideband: 43.1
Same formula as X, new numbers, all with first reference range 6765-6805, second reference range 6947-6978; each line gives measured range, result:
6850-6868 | 3.5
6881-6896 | 2.5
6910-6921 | 1.8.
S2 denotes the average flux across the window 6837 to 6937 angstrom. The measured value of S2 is 29.6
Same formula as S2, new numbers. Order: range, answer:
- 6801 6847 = 26.1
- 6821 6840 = 26.3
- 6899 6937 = 32.4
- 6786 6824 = 24.6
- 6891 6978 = 36.2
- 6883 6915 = 30.1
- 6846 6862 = 26.1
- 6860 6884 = 27.7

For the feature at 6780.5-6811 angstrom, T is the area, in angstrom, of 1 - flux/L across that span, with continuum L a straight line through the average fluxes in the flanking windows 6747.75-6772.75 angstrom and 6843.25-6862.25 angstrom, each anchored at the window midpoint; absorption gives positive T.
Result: 1.2 angstrom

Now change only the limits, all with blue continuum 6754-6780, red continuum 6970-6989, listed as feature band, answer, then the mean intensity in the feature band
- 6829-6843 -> 1.9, 27.8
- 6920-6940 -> 2.7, 34.9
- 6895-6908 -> 2.7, 30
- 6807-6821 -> 2.4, 25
